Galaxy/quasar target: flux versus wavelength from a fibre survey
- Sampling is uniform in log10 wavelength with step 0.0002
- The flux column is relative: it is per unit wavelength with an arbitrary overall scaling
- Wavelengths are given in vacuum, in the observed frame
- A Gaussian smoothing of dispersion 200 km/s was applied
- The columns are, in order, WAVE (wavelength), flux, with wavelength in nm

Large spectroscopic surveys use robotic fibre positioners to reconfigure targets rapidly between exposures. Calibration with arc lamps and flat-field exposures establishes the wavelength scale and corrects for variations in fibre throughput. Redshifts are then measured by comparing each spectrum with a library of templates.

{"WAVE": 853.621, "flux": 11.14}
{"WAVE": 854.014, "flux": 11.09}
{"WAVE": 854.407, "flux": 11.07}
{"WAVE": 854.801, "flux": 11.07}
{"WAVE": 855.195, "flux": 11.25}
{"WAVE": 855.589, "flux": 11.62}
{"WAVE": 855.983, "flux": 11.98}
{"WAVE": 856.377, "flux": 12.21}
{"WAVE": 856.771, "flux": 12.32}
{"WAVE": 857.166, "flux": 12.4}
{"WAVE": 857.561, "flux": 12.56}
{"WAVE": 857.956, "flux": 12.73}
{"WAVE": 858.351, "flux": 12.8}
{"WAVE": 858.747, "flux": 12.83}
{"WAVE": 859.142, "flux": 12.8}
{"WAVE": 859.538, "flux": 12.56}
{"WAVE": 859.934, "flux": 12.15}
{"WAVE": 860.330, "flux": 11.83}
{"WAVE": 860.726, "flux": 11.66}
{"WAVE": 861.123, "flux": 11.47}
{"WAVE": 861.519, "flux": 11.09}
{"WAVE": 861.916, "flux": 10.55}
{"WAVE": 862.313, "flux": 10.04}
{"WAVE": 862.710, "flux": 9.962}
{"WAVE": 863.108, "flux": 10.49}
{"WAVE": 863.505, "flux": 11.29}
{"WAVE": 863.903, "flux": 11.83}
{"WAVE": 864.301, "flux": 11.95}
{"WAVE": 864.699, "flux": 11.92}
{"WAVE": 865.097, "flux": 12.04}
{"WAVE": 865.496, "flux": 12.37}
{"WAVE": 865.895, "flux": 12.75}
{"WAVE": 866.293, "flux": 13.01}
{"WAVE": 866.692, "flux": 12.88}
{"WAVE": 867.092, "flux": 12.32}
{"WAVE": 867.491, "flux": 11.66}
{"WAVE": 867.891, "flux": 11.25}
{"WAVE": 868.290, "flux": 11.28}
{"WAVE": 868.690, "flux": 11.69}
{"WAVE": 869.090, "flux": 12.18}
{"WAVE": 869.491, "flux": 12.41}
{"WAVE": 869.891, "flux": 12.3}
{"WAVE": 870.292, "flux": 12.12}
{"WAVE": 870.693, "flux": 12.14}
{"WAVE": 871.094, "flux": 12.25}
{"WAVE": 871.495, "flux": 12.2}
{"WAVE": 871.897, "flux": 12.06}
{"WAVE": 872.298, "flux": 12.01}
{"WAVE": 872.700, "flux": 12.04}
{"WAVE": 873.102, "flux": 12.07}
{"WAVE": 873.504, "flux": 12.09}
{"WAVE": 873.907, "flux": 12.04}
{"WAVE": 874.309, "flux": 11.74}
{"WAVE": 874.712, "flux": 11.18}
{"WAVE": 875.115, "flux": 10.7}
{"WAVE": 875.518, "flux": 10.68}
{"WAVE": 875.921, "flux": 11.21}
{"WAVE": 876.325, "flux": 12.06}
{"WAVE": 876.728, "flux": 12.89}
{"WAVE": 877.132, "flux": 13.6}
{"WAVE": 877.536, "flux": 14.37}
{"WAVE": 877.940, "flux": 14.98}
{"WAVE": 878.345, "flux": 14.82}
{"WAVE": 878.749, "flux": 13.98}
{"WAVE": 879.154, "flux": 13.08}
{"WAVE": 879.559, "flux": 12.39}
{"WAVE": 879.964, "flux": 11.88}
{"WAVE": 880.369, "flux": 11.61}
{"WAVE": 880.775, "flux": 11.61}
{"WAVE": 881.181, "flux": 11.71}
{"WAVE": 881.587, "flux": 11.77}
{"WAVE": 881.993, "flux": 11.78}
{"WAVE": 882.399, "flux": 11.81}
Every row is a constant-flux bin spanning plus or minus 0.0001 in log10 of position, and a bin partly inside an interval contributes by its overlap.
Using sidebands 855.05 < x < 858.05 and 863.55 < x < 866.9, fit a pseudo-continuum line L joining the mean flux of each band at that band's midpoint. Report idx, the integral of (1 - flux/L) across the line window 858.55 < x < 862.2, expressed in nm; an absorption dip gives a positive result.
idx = 0.11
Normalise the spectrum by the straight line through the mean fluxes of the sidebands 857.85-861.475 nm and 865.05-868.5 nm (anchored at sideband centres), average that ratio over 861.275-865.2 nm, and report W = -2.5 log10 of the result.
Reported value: 0.10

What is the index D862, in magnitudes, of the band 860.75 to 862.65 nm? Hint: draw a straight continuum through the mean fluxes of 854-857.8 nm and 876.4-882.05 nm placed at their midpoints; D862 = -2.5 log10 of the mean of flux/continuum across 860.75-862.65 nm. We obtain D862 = 0.12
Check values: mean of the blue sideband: 11.8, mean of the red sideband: 12.9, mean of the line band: 10.8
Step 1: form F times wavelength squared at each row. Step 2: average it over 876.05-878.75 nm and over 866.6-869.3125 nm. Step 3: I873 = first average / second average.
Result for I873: 1.18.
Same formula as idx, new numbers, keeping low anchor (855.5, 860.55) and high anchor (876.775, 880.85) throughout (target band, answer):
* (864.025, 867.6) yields 0.11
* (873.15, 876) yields 0.36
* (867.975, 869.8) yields 0.14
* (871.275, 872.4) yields 0.08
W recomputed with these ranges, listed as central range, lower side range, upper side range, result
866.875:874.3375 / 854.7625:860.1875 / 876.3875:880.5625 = 0.08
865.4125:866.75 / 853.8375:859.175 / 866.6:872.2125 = -0.06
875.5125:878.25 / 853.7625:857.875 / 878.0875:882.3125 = -0.06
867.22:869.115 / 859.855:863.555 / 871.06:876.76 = -0.02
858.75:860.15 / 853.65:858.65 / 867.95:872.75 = -0.05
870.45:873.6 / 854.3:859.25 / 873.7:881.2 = 0.02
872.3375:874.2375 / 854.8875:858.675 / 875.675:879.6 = 0.09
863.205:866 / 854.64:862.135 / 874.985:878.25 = 0.03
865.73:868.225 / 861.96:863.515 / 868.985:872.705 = -0.09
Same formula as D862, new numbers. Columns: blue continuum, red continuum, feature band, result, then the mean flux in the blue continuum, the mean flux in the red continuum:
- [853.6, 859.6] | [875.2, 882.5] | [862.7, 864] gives 0.117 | 12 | 12.5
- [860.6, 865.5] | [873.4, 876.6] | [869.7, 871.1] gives -0.075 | 11.2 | 11.5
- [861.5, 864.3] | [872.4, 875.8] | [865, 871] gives -0.094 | 10.8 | 11.6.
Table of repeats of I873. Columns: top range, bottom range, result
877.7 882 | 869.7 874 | 1.07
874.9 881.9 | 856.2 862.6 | 1.09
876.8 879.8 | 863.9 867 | 1.15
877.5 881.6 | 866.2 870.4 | 1.10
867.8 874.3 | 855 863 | 1.05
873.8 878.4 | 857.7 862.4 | 1.08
